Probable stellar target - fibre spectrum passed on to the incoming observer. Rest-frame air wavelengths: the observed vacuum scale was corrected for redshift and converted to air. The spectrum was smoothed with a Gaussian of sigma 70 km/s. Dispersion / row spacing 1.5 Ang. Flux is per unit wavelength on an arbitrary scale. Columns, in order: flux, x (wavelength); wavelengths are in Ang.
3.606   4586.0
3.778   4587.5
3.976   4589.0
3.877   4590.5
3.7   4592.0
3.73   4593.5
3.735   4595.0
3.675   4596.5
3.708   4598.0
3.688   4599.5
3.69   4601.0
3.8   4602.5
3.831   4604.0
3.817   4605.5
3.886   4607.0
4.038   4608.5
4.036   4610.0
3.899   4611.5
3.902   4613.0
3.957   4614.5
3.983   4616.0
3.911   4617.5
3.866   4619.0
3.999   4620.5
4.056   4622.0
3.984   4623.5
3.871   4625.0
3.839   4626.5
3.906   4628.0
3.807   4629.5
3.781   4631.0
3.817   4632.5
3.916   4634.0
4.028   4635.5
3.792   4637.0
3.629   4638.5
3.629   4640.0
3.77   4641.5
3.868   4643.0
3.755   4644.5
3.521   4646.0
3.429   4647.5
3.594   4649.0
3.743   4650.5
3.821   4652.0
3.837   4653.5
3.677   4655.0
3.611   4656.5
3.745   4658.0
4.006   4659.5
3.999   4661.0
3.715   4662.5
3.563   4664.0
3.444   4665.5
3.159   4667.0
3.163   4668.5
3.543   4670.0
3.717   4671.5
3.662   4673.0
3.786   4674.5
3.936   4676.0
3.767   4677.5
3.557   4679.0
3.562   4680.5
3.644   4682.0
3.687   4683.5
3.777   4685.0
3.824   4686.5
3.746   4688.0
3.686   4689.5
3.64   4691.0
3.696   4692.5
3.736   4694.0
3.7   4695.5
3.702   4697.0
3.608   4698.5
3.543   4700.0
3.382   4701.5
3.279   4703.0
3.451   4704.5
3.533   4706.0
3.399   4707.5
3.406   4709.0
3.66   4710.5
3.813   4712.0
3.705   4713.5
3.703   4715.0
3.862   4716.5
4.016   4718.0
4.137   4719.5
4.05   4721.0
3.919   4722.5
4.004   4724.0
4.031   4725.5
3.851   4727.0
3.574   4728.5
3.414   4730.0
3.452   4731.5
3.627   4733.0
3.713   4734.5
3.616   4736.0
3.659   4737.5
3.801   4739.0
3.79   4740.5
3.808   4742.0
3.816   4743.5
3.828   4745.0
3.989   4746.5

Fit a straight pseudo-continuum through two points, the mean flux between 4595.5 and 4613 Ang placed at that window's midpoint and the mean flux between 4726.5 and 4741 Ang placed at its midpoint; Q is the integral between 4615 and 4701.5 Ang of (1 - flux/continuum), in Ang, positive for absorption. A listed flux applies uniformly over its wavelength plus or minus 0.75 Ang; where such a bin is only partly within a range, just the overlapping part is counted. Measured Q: 0.5 Ang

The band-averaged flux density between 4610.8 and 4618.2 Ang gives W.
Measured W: 3.93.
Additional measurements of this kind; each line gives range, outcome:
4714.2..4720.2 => 3.93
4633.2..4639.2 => 3.84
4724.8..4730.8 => 3.71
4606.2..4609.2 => 3.96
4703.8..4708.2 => 3.46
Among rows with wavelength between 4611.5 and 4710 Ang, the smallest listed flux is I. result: 3.159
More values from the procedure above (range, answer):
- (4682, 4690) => 3.644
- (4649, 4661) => 3.594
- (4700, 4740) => 3.279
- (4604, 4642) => 3.629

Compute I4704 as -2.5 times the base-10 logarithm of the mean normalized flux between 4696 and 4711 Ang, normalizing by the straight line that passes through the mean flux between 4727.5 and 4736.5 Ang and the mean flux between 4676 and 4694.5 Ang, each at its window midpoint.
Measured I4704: 0.05 mag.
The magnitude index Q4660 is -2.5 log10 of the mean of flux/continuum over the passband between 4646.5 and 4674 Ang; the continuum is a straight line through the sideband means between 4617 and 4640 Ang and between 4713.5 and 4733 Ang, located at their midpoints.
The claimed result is 0.06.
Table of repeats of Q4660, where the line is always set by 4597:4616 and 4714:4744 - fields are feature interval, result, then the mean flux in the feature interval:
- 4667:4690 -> 0.05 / 3.65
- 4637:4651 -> 0.05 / 3.67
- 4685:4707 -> 0.06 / 3.61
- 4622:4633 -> -0.01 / 3.87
